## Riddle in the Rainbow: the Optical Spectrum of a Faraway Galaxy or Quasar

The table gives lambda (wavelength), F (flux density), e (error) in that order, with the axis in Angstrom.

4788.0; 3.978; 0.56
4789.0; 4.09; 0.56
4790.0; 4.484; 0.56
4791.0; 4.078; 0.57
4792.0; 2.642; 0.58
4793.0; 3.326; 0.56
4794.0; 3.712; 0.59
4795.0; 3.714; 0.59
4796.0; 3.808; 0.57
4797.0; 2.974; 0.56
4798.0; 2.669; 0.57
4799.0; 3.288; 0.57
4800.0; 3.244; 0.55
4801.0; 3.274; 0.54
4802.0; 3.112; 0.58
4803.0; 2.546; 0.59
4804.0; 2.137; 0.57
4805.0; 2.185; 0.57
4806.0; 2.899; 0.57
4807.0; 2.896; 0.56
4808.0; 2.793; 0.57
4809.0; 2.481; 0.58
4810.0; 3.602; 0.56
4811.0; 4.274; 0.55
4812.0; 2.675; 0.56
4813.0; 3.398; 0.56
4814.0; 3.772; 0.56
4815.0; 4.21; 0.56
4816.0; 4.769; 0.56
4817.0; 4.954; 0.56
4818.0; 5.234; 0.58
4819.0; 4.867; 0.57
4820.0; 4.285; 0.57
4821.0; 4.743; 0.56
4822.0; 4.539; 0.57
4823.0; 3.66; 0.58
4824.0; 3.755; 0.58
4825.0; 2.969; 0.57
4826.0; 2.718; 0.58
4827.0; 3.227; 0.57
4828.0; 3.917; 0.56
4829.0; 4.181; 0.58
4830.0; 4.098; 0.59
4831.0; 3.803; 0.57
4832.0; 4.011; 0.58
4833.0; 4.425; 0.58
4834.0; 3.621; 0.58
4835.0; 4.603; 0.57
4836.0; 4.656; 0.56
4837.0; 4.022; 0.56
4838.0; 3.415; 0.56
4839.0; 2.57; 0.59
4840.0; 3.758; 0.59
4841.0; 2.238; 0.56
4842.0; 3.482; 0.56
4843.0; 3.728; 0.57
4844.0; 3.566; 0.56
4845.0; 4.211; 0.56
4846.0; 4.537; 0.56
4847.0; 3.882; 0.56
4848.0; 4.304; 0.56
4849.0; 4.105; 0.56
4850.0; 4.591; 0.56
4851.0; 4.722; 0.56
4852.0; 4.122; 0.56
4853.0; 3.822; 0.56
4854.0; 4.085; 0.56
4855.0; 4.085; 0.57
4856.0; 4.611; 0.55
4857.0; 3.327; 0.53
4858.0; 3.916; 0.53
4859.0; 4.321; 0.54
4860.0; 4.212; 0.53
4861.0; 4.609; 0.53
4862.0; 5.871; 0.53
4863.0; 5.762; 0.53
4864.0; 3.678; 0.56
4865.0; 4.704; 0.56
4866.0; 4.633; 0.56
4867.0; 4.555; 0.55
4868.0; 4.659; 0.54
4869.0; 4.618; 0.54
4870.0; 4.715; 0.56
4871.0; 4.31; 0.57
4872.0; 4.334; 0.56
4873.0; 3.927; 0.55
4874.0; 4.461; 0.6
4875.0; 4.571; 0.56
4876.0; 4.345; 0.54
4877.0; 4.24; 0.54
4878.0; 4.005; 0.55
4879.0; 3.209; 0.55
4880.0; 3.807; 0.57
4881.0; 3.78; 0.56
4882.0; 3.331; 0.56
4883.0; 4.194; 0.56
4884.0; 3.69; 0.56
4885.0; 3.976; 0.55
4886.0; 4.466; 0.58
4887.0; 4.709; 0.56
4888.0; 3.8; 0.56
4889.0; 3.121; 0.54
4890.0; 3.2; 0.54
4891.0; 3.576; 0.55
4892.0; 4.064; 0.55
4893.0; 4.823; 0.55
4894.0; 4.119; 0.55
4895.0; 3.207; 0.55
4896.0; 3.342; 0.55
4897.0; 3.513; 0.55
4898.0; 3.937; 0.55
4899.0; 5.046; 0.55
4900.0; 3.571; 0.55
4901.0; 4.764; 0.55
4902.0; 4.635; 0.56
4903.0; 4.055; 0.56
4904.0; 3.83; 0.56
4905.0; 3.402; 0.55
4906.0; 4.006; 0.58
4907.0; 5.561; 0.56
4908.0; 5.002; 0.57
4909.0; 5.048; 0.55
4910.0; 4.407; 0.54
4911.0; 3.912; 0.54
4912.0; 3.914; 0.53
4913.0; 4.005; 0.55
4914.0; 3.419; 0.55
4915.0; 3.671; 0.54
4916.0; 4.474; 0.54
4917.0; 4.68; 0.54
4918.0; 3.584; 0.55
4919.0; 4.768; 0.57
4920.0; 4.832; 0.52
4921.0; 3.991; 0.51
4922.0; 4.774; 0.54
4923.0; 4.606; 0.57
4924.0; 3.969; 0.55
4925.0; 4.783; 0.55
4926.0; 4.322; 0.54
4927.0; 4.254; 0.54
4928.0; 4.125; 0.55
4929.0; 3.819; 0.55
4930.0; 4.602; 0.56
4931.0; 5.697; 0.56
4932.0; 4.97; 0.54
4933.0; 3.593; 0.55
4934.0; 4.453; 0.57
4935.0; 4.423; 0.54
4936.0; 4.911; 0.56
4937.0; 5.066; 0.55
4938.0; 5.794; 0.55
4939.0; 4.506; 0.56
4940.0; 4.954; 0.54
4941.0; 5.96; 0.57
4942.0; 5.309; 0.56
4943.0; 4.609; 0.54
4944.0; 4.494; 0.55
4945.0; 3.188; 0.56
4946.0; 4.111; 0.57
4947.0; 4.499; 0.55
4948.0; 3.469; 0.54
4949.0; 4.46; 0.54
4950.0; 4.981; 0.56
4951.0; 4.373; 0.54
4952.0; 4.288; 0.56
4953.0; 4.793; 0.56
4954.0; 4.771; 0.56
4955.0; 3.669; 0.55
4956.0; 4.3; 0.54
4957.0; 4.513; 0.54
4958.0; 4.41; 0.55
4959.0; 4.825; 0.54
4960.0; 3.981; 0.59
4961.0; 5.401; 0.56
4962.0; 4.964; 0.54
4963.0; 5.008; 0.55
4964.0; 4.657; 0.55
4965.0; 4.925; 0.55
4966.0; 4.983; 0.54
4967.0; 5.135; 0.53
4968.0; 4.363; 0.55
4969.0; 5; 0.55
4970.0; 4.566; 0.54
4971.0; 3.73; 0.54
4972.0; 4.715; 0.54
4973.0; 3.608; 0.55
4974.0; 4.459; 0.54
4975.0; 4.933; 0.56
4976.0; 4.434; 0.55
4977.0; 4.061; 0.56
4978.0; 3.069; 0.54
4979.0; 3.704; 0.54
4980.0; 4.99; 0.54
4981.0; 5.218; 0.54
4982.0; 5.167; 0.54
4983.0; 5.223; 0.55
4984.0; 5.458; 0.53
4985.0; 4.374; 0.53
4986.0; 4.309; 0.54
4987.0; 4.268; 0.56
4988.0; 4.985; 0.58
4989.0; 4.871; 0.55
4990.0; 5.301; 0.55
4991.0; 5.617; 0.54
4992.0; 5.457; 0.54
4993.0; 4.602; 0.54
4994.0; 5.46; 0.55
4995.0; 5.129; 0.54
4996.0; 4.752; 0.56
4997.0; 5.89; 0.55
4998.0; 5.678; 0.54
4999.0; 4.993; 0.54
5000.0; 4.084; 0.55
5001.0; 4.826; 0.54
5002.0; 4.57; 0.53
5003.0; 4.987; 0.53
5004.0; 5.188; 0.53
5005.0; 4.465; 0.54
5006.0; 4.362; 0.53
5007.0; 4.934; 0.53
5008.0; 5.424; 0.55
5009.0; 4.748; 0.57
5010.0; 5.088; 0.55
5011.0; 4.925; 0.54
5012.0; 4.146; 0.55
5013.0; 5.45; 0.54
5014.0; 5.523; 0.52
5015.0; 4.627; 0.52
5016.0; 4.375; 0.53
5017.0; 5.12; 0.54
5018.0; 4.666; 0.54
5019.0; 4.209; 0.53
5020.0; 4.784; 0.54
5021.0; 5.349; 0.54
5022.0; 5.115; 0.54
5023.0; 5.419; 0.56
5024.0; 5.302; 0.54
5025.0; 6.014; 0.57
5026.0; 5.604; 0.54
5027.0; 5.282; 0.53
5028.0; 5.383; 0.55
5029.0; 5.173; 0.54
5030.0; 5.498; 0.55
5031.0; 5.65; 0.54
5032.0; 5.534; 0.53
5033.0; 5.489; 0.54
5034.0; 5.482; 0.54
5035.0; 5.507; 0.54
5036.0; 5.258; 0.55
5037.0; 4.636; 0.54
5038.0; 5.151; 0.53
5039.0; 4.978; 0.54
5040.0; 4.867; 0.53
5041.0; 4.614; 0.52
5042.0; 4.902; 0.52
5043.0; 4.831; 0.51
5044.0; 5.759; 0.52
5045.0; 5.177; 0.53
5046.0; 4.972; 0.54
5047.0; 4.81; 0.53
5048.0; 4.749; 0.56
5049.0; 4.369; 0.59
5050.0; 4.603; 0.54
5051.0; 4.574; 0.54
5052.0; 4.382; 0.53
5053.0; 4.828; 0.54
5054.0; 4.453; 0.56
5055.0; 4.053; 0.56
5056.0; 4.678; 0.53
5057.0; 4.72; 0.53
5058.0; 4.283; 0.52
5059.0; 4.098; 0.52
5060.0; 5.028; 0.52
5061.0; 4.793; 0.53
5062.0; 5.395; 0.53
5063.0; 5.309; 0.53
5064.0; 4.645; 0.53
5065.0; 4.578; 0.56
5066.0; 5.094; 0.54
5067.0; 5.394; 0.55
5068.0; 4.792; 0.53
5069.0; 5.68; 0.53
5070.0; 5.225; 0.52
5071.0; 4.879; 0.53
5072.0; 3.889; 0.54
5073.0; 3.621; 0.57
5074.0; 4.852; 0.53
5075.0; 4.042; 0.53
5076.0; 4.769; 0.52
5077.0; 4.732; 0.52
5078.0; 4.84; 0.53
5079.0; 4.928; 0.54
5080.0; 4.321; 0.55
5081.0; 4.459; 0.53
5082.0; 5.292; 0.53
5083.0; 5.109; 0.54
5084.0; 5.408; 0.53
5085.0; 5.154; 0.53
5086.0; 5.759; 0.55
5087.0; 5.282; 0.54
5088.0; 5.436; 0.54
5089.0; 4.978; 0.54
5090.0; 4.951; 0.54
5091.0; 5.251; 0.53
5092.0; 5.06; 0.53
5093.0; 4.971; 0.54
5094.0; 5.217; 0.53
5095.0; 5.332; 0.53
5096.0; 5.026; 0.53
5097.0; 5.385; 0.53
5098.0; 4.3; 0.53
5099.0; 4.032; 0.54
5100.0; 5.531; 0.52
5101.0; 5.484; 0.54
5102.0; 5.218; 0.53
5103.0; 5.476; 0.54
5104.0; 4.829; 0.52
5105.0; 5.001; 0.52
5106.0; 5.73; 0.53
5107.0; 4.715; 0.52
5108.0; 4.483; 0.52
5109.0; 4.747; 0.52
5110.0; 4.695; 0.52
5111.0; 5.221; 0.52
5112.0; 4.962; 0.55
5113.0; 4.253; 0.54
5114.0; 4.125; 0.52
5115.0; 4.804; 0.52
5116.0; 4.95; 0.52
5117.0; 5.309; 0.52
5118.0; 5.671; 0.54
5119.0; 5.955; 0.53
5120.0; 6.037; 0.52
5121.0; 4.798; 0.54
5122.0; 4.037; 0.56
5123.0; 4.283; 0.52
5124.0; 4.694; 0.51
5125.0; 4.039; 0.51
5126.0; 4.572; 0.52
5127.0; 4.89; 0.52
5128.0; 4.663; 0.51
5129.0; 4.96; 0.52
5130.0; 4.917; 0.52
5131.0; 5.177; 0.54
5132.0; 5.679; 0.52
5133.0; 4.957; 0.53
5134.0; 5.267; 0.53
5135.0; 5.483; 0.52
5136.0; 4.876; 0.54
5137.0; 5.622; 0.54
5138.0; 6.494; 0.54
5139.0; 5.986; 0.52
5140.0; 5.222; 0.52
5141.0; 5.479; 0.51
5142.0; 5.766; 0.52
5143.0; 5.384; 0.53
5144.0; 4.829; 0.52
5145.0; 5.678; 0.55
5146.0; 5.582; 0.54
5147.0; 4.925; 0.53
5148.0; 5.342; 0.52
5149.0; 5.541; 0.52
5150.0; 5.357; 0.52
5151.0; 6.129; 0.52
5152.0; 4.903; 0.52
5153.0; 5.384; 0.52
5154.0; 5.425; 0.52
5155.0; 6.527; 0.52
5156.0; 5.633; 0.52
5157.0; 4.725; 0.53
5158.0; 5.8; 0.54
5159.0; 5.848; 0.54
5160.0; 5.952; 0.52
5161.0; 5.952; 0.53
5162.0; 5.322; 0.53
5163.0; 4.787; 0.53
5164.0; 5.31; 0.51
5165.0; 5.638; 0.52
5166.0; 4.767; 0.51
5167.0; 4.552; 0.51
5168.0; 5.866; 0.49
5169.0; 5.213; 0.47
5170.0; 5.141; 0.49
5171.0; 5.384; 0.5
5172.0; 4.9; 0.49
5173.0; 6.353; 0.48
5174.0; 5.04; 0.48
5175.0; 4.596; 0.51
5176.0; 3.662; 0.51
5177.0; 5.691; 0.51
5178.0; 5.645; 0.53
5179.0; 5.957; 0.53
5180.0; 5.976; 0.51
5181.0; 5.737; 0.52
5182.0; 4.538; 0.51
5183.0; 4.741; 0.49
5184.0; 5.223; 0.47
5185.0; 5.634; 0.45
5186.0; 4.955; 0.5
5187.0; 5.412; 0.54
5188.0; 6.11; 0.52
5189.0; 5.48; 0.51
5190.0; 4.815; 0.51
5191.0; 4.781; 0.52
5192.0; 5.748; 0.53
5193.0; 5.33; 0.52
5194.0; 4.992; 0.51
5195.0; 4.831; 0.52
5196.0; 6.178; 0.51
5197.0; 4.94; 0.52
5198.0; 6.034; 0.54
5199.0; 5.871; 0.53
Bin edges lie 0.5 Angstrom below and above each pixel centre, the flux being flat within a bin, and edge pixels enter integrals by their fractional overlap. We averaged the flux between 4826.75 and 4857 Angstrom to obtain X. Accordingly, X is 3.94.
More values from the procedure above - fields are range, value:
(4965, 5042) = 4.92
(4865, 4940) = 4.26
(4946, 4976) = 4.54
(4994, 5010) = 4.96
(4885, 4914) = 4.09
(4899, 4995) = 4.54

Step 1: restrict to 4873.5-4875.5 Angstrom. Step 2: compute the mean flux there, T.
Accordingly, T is 4.52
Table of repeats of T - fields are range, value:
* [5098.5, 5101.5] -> 5.02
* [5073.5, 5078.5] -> 4.65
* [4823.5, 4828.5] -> 3.32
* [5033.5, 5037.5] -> 5.22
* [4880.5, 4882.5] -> 3.56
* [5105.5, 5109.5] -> 4.92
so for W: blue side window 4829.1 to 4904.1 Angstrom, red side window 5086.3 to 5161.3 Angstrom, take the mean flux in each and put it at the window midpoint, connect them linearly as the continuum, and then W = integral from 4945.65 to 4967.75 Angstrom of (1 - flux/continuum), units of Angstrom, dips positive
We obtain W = -0.5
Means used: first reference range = 4.09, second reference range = 5.19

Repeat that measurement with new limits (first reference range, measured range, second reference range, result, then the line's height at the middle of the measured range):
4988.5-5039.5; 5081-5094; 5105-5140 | -0.4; 5.05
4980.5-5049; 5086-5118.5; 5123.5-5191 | 1.2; 5.21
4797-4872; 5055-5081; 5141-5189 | 1.2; 4.94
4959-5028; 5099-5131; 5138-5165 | 2.6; 5.36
